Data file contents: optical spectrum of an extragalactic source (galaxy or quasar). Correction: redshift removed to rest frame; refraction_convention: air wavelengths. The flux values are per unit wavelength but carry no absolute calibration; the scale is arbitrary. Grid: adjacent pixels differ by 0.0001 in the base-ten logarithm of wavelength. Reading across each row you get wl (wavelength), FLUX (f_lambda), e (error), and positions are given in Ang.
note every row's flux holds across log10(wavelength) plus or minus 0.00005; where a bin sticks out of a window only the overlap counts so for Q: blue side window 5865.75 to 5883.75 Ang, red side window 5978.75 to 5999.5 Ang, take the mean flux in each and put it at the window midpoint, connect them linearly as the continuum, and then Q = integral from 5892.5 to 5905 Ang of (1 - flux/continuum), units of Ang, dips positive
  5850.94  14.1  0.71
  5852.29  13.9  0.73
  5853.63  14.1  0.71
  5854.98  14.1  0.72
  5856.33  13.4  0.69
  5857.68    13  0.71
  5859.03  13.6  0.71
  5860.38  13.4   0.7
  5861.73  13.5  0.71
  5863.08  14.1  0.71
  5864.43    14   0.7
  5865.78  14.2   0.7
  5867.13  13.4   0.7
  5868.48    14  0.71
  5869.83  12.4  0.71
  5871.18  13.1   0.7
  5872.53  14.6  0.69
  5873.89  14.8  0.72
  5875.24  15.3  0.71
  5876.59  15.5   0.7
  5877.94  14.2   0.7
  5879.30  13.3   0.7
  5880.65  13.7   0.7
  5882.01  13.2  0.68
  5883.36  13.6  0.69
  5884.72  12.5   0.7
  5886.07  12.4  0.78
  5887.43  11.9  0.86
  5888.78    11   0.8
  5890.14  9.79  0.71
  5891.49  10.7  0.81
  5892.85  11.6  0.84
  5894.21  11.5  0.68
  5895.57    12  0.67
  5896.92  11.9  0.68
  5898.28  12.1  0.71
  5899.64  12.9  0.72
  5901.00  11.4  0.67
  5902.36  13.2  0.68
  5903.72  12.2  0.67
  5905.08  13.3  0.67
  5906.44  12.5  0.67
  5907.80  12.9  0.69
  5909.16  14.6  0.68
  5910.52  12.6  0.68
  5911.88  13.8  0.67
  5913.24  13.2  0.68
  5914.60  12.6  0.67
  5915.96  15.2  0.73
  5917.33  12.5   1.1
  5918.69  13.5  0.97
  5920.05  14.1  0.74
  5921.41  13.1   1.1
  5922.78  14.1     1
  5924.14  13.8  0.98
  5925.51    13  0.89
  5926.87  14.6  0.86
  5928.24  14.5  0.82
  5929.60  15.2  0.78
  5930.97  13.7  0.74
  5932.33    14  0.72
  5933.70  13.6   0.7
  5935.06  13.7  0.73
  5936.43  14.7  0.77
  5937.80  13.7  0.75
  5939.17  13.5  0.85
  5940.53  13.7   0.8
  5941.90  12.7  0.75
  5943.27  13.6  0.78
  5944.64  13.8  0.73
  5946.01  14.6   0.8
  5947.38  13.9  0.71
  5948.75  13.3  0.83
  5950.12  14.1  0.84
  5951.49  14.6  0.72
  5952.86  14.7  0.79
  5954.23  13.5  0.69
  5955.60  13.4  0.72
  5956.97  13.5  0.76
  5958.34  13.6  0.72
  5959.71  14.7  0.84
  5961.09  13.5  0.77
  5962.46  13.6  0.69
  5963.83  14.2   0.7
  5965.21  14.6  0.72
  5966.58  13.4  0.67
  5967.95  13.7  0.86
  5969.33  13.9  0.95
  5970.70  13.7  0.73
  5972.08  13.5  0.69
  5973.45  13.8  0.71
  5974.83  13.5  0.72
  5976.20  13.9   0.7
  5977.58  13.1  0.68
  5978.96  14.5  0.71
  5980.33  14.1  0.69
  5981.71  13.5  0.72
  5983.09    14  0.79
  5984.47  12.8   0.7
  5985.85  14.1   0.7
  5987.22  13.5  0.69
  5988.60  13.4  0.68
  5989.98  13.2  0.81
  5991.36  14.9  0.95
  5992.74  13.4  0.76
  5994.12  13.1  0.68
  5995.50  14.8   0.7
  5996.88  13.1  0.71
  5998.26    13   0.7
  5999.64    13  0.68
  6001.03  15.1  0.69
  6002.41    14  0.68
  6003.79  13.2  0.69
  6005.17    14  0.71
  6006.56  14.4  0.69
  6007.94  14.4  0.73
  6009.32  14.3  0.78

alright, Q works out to 1.6 Ang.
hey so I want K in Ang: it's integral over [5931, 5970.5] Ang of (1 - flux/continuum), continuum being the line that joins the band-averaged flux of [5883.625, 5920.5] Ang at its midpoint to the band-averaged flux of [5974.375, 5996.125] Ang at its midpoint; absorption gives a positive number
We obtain -1.8 Ang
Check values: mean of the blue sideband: 12.5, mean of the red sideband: 13.7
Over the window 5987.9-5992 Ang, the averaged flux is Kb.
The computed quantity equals 13.8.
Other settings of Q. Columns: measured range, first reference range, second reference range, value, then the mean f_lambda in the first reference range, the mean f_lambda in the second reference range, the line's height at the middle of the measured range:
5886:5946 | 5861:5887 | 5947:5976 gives 3.1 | 13.8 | 13.8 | 13.8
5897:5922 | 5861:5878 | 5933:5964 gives 1.6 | 14.1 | 13.8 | 14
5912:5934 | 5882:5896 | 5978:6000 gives -2.5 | 11.8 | 13.7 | 12.4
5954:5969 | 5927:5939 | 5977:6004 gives 0.1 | 14.1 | 13.7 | 13.9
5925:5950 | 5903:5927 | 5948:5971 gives -0.4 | 13.4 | 13.9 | 13.6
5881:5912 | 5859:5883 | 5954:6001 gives 3.5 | 13.9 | 13.7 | 13.9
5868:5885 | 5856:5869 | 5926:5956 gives -0.2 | 13.7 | 14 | 13.7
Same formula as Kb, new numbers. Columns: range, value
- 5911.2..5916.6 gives 13.7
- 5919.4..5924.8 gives 13.8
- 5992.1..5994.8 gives 13.2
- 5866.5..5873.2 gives 13.5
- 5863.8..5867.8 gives 13.9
